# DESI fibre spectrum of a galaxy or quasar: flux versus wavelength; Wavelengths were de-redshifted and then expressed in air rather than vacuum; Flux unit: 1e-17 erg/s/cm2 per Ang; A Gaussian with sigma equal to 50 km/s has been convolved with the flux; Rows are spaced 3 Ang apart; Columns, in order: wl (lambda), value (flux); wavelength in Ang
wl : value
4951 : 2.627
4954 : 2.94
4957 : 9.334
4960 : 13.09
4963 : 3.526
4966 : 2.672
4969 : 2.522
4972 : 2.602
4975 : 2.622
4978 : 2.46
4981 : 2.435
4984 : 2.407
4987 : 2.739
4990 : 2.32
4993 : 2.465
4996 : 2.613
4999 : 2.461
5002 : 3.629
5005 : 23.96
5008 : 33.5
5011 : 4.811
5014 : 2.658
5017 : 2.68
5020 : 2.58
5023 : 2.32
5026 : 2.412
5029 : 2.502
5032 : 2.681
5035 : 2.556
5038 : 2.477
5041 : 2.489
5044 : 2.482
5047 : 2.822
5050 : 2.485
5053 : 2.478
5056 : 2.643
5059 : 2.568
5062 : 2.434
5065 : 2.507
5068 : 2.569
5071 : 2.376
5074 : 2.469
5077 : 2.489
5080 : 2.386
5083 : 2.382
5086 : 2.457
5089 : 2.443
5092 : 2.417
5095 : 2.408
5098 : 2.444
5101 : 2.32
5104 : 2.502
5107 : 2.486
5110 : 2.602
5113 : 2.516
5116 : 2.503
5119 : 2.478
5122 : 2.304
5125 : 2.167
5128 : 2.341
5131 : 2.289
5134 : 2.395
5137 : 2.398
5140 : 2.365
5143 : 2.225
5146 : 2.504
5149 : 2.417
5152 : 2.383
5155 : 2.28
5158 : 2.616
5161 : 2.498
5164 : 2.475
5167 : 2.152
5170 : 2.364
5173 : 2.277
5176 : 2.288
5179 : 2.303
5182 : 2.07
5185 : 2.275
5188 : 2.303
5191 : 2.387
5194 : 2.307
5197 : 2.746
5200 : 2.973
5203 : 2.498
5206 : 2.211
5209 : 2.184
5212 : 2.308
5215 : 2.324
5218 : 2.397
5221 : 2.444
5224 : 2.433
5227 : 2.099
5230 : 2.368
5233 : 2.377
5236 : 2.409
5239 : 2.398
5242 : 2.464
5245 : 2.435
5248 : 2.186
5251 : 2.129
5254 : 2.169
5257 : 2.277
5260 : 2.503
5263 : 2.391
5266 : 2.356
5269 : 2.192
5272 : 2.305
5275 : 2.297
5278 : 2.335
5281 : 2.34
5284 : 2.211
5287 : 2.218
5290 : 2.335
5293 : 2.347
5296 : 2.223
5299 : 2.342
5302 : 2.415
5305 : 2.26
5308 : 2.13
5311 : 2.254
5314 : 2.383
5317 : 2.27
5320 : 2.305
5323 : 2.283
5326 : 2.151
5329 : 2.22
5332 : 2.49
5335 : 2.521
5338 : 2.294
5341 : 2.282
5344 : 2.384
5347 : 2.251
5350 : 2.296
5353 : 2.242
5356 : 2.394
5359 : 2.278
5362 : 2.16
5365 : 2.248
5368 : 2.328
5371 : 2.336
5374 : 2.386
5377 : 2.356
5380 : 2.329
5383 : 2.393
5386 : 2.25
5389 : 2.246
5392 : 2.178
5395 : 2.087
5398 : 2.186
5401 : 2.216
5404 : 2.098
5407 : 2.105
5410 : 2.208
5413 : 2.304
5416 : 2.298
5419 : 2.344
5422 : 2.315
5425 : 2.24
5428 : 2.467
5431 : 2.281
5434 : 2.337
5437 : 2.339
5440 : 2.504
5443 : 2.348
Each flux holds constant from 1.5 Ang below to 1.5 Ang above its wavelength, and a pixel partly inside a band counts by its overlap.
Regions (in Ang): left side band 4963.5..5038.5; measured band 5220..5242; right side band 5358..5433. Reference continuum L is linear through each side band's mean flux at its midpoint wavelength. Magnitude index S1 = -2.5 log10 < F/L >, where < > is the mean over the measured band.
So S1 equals 0.365 mag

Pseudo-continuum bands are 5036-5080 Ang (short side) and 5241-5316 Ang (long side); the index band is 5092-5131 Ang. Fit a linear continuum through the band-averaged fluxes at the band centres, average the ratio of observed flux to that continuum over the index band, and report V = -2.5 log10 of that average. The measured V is 0.02 mag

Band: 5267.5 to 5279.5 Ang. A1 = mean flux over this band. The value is 2.28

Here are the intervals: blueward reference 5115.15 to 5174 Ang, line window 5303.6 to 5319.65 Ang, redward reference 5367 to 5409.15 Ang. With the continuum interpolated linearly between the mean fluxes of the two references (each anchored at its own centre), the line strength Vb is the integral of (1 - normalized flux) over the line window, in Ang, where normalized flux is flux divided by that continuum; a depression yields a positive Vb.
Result 0.17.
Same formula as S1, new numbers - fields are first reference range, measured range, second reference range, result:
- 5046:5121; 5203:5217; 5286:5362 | 0.05 mag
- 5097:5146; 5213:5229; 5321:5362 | 0.01 mag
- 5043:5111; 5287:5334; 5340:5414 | 0.01 mag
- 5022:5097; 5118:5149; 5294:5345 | 0.04 mag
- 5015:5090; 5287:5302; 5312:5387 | 0.02 mag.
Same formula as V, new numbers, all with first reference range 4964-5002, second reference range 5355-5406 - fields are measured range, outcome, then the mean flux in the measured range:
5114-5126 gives 0.04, 2.38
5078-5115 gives 0.02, 2.45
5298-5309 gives 0.01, 2.29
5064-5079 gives 0.01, 2.48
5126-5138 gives 0.05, 2.35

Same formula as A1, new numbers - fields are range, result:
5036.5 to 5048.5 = 2.57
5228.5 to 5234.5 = 2.37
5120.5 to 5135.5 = 2.3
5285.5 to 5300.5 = 2.29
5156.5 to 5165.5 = 2.53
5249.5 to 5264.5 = 2.29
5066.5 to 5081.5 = 2.46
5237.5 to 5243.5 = 2.43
